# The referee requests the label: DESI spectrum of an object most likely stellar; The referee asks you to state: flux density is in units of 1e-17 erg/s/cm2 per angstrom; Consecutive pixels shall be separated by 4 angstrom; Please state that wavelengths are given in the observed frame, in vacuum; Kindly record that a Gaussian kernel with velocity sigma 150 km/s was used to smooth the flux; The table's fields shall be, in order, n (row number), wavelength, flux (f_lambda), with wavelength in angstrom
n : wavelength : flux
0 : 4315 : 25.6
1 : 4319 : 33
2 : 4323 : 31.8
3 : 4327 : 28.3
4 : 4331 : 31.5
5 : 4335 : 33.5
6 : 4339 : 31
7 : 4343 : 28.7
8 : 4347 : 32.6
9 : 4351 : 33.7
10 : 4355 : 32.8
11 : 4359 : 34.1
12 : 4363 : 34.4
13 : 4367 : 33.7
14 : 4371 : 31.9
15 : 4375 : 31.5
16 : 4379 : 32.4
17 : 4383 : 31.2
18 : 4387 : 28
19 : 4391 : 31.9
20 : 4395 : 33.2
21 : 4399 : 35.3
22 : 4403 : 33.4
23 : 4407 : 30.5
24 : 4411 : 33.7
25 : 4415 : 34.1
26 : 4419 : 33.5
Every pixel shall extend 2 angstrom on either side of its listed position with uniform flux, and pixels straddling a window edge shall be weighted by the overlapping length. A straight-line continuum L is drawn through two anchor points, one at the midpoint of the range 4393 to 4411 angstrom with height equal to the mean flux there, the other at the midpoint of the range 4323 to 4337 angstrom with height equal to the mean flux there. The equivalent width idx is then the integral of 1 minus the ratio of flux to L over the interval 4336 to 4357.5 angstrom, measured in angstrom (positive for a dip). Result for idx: -0.2 angstrom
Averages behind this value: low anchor 31.2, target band 31.9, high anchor 33.2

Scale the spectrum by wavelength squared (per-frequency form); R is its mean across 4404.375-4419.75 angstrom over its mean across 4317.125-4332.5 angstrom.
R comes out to 1.1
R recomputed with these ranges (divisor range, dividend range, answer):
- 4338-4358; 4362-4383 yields 1.03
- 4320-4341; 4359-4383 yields 1.07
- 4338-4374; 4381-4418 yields 1.02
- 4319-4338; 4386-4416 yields 1.07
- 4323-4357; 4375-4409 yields 1.04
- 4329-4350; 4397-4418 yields 1.09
